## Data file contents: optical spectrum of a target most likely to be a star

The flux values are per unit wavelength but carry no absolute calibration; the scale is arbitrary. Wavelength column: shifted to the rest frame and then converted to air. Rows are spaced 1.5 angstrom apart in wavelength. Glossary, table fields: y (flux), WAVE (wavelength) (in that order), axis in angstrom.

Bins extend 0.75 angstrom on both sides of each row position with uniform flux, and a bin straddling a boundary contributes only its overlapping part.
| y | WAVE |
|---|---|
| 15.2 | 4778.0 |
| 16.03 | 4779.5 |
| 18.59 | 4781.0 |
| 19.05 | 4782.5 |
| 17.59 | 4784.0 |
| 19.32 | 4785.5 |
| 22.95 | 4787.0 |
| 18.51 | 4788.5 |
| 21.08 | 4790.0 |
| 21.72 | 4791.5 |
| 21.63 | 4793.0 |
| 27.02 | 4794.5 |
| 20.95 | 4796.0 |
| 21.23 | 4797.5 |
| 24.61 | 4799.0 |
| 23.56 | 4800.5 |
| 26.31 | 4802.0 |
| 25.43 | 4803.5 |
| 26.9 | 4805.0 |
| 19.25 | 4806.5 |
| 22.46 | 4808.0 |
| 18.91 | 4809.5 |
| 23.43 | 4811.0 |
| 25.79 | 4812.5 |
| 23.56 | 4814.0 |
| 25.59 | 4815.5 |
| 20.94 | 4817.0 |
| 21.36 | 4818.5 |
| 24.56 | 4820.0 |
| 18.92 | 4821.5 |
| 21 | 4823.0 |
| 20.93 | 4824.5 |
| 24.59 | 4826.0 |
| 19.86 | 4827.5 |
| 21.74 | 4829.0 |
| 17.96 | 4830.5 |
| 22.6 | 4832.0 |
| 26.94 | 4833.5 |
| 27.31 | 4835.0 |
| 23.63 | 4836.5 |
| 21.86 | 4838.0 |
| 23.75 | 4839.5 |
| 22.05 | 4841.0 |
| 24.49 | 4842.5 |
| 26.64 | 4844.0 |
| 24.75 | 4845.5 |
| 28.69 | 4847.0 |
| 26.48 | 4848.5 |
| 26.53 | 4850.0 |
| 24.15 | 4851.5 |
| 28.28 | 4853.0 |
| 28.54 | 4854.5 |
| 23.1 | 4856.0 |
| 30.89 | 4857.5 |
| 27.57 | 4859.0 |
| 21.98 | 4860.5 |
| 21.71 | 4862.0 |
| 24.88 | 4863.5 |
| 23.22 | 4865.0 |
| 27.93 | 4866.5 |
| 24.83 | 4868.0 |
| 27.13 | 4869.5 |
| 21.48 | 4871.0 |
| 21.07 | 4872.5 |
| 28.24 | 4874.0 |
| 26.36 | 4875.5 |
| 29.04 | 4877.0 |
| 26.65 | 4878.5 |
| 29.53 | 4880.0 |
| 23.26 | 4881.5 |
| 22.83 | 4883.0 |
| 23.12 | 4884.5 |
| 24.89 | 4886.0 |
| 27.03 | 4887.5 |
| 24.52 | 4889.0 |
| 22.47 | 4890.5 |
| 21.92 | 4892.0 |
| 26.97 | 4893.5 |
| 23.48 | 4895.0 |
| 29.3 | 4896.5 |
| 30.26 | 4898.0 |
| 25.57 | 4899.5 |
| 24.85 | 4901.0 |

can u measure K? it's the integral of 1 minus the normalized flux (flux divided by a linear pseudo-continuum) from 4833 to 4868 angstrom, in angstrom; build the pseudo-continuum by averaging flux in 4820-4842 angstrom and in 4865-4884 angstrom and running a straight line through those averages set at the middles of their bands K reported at -2.3 angstrom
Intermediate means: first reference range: 22.5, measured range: 25.4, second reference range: 25.6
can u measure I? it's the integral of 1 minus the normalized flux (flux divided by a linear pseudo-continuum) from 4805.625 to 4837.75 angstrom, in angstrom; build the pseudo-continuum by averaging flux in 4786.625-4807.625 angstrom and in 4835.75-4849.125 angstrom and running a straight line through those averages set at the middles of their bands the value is 1.9 angstrom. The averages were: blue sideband 22.9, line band 22.5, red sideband 24.7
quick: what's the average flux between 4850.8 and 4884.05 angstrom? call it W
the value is 25.6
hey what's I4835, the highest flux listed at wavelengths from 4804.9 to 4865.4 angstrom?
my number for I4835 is 30.89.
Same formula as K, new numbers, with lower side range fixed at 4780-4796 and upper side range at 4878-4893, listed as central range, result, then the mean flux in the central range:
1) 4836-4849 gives -1.0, 24.7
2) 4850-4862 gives -1.4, 26.1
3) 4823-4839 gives -0.2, 22.7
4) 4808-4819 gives -0.6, 22.8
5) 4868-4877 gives -0.4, 25.2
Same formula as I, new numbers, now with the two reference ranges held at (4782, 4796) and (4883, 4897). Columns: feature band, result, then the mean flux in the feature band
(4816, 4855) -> -1.80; 23.8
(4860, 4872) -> -0.16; 24.1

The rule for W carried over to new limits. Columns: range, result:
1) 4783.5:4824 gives 22.4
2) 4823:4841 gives 22.7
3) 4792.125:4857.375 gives 23.7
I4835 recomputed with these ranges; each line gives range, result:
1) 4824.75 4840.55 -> 27.31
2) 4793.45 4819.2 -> 27.02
